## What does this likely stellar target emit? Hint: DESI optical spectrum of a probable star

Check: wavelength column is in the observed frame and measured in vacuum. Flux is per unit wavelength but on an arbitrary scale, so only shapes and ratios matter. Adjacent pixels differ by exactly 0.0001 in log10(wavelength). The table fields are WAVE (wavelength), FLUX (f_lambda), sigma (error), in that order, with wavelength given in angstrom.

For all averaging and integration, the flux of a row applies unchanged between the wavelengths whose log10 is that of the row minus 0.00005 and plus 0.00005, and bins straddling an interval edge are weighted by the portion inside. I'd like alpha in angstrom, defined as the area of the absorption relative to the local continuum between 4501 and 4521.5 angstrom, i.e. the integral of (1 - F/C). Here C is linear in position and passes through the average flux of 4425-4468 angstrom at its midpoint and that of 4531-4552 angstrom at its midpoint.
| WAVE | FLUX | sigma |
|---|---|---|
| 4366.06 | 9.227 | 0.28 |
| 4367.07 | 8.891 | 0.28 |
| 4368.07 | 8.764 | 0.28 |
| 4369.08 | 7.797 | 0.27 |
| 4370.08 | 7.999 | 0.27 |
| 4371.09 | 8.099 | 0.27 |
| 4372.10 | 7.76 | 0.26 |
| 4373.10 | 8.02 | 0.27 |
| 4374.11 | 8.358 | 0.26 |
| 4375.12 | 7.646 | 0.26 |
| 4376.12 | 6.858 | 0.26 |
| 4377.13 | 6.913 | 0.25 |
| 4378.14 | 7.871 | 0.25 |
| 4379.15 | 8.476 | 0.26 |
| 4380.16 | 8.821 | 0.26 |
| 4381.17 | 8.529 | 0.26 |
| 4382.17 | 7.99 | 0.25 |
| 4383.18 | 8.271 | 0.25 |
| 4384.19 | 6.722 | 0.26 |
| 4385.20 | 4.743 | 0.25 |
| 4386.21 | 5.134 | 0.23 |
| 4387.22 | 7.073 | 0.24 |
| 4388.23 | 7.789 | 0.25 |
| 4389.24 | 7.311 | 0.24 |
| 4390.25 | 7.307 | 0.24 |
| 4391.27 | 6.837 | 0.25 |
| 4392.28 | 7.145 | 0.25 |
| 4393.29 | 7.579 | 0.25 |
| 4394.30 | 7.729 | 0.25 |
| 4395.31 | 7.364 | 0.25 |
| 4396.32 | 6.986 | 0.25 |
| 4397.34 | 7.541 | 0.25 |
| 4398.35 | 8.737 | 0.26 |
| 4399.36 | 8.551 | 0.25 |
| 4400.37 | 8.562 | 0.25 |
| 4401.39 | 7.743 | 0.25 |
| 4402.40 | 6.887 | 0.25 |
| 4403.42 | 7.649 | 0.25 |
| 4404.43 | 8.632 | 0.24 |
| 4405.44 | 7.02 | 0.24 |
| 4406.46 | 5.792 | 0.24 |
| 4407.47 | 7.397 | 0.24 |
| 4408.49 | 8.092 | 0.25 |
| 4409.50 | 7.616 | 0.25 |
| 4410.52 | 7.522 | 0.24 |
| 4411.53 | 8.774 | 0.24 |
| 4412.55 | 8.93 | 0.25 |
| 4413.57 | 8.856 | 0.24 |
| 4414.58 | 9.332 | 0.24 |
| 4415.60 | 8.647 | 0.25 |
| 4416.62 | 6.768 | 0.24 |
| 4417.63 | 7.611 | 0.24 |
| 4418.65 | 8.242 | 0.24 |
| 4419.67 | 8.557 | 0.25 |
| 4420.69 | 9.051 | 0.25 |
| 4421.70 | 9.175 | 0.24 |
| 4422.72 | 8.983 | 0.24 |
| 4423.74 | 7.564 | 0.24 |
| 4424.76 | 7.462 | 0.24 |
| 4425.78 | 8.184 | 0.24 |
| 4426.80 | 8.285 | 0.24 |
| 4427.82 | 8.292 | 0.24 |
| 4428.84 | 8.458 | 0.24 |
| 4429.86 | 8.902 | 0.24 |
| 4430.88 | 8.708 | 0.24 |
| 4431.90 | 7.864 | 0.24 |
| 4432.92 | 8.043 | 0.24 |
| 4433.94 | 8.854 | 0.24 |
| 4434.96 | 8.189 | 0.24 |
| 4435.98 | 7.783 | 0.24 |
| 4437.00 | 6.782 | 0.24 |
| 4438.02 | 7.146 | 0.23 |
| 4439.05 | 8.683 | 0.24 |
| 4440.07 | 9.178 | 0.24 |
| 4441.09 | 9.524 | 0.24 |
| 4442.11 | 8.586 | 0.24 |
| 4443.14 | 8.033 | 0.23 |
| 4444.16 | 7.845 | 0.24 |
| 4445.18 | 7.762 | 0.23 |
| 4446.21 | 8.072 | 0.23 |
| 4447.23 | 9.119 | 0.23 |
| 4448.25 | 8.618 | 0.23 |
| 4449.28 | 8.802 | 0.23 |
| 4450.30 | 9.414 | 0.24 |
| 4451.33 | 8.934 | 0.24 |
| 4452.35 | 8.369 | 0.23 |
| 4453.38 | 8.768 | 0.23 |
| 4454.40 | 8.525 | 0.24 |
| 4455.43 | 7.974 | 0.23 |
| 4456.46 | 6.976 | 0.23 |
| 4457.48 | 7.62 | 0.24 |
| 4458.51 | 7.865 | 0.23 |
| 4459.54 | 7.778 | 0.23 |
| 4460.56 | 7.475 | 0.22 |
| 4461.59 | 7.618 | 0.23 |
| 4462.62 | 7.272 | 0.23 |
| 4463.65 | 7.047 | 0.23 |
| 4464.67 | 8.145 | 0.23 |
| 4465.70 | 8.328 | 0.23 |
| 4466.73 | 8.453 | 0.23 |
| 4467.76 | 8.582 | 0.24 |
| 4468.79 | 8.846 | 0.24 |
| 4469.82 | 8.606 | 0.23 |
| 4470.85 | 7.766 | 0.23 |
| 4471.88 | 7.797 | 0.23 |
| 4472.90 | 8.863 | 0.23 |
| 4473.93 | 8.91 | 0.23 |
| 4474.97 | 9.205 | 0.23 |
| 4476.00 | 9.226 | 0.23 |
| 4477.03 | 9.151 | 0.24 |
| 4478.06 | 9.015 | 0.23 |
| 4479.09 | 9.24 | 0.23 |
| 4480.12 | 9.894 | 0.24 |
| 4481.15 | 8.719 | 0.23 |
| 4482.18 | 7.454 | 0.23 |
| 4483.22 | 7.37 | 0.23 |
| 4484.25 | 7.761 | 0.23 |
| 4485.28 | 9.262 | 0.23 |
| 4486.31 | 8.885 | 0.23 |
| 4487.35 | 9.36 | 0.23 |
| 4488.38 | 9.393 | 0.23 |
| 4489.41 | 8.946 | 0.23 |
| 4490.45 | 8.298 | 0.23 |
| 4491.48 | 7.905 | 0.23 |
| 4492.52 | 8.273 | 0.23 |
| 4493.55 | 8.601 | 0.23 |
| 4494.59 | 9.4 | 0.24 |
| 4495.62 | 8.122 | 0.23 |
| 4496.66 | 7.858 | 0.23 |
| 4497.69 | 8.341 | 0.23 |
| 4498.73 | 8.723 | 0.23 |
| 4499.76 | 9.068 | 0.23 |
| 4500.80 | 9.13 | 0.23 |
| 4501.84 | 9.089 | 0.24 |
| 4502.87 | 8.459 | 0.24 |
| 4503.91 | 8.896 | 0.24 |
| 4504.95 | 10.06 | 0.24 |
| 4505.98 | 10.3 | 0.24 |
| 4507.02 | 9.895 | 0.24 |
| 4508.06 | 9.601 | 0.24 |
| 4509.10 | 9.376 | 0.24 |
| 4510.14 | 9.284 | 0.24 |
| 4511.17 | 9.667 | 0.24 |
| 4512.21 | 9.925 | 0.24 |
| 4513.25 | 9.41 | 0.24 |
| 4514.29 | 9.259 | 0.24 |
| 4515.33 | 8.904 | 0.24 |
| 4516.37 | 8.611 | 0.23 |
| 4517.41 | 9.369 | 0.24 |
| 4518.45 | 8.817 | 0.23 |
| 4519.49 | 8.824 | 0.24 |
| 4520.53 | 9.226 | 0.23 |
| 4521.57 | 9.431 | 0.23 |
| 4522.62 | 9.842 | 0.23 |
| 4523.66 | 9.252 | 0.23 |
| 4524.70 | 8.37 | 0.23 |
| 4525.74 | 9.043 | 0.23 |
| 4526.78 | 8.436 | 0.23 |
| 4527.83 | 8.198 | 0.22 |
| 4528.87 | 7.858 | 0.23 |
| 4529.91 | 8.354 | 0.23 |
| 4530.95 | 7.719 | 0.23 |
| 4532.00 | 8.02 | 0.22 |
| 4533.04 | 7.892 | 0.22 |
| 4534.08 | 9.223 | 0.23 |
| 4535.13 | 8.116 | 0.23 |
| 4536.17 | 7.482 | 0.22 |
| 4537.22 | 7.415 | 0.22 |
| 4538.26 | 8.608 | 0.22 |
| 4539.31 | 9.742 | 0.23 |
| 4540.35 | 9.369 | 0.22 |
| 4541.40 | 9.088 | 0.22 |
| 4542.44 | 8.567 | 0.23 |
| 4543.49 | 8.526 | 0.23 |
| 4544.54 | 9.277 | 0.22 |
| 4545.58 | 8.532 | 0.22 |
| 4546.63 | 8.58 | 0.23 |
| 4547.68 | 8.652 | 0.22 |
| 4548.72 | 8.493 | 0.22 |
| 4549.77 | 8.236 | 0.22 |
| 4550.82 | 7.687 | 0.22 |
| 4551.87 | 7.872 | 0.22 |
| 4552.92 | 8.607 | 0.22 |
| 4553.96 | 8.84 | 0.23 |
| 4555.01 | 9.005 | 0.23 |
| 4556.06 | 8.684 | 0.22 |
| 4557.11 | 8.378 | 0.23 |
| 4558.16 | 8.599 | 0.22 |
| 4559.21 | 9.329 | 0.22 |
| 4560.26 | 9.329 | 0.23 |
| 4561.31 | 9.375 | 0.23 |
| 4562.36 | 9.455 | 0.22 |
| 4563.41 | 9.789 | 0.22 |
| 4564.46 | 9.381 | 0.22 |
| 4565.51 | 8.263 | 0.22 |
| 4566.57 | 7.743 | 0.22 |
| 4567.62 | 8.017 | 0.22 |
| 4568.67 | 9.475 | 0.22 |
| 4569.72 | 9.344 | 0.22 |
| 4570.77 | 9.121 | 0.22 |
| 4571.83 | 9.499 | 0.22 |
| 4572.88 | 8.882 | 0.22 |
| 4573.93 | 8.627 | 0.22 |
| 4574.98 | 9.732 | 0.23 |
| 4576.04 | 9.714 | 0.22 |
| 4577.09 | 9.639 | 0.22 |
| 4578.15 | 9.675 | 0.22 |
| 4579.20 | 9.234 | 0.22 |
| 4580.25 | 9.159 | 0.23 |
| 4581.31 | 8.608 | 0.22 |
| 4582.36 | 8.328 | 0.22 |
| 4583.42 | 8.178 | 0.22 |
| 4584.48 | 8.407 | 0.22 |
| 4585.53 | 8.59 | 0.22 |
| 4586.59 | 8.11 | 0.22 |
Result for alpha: -2.3 angstrom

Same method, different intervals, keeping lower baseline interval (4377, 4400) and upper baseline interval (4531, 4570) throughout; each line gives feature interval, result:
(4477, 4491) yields -1.0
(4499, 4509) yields -1.3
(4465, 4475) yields -0.5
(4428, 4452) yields -1.7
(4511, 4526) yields -1.4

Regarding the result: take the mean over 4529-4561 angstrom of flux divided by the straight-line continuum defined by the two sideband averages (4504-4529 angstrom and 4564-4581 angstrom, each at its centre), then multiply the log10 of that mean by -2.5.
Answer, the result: 0.08 mag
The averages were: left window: 9.22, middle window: 8.54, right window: 9.09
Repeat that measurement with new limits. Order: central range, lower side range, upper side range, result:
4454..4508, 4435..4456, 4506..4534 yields 0.02 mag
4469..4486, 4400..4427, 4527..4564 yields -0.04 mag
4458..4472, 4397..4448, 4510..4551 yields 0.06 mag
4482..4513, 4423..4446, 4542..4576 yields -0.05 mag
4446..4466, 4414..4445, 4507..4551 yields 0.04 mag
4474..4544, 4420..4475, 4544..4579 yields -0.03 mag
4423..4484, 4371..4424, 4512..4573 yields -0.02 mag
